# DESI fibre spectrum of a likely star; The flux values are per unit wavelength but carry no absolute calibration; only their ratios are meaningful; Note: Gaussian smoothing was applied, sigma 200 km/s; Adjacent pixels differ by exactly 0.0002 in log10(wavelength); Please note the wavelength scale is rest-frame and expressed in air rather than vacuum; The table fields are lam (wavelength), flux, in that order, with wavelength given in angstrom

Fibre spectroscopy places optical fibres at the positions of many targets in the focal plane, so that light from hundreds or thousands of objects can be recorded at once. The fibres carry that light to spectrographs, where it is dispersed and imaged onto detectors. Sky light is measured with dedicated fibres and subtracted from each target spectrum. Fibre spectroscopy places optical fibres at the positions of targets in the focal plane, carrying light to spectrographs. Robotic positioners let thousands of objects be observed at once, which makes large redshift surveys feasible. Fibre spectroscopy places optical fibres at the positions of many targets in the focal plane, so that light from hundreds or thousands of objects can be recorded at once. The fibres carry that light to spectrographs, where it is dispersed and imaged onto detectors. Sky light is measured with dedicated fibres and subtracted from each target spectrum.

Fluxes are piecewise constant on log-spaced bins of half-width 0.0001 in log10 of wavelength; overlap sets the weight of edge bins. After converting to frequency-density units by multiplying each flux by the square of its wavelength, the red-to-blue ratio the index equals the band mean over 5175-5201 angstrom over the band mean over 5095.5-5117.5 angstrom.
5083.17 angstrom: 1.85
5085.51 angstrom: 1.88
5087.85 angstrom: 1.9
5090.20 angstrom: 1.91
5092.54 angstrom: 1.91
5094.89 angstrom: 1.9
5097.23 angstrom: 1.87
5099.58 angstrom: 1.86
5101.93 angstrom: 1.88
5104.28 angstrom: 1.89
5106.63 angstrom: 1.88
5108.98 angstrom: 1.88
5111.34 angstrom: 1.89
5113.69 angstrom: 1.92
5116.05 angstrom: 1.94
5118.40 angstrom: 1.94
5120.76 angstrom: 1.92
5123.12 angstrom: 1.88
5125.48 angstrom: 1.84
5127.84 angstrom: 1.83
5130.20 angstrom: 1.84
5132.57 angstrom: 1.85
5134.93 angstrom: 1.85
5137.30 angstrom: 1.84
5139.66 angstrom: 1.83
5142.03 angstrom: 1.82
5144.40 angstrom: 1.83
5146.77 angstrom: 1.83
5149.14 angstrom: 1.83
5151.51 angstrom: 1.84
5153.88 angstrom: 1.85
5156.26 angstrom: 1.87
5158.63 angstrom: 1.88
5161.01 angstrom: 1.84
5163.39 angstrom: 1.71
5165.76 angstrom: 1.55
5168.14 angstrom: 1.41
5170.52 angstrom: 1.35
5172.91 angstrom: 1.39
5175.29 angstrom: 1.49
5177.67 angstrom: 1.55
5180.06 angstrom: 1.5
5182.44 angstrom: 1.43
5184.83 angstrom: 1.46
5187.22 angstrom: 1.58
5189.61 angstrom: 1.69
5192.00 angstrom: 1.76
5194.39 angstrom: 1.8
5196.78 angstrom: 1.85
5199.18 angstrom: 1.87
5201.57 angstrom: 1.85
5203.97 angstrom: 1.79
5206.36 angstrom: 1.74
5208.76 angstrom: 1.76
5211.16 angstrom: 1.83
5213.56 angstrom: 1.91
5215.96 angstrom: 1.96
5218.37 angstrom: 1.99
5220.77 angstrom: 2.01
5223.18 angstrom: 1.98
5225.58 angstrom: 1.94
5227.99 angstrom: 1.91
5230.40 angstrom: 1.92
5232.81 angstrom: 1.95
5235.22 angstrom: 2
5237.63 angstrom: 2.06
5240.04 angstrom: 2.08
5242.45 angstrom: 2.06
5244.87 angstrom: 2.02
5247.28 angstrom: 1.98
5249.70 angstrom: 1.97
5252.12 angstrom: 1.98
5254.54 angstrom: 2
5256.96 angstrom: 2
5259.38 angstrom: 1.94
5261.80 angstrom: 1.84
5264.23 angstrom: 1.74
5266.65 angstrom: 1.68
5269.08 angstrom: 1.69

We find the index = 0.90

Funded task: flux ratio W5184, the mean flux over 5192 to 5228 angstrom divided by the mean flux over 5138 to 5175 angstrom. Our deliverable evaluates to 1.1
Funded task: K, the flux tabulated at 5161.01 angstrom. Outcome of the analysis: 1.84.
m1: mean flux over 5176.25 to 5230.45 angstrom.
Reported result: 1.78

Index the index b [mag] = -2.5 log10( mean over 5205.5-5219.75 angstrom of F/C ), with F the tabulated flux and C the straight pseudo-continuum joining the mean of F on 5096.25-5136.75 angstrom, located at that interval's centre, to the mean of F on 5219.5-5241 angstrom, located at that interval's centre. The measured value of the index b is 0.06 mag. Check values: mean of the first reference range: 1.88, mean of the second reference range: 1.98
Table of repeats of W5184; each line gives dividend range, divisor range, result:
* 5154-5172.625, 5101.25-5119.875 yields 0.87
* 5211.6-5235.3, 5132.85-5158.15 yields 1.06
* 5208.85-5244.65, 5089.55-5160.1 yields 1.05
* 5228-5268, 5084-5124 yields 1.03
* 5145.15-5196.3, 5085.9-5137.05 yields 0.88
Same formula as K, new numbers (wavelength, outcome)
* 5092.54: 1.91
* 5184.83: 1.46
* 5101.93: 1.88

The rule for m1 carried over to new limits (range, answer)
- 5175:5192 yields 1.55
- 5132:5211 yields 1.71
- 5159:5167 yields 1.72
